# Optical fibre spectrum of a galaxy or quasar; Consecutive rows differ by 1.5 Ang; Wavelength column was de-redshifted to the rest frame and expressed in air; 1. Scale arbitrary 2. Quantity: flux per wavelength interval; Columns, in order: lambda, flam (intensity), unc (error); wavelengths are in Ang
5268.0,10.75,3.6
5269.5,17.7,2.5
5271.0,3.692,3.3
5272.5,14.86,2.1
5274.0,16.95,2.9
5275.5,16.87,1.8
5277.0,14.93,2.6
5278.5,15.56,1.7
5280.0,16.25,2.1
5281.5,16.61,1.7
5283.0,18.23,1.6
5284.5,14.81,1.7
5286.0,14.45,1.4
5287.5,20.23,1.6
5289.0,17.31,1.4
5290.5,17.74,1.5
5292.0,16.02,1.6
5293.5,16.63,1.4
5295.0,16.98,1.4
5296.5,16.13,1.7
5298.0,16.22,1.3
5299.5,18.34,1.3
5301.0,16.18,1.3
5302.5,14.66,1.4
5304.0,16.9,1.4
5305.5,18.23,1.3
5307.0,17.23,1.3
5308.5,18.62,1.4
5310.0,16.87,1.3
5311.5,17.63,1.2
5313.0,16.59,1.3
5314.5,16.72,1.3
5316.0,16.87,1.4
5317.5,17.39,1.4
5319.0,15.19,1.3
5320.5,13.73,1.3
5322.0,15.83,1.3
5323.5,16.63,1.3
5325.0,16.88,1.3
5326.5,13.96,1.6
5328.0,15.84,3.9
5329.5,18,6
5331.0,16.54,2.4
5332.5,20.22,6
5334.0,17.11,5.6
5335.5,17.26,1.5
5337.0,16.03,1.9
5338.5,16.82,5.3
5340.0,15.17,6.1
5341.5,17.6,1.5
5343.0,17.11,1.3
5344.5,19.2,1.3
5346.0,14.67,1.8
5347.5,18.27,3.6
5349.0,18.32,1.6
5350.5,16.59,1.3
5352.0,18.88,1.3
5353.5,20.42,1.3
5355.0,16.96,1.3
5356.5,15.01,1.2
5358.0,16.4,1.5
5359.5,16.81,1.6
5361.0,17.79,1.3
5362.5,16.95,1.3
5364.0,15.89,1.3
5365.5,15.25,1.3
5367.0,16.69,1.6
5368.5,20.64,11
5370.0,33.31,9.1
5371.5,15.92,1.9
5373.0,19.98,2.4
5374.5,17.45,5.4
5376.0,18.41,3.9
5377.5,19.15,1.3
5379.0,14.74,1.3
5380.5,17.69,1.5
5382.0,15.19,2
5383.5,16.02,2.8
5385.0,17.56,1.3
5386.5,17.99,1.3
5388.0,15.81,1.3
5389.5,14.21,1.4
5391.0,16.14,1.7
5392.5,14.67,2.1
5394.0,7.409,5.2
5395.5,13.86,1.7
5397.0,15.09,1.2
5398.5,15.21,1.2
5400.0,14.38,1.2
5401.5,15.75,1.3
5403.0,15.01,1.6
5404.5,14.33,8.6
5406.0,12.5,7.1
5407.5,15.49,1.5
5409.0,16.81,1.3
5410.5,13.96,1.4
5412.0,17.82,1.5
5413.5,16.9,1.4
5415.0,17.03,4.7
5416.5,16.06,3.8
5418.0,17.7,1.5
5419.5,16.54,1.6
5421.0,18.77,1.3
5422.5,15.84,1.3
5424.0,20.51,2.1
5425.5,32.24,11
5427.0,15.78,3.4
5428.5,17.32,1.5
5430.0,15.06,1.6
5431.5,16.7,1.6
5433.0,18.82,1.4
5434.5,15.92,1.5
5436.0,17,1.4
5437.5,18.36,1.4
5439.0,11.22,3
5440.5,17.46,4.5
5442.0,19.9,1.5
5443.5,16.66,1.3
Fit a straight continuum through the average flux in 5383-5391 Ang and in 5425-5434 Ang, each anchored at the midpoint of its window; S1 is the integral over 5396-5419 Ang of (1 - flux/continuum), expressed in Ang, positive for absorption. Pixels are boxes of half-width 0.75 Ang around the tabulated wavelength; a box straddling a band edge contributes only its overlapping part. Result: 2.57 Ang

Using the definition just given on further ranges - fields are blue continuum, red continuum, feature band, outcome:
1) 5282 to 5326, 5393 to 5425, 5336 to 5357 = -1.2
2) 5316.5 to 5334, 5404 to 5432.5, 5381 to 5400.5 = 2.4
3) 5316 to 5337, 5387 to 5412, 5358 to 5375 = -3.6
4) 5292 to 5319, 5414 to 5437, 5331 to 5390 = -0.5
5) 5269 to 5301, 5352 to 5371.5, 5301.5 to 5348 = 1.3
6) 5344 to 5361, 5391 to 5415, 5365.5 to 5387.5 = -3.2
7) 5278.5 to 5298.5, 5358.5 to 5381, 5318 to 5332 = 1.2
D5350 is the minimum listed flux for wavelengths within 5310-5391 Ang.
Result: 13.73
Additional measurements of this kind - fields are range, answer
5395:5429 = 12.5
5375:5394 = 7.409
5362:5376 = 15.25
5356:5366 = 15.01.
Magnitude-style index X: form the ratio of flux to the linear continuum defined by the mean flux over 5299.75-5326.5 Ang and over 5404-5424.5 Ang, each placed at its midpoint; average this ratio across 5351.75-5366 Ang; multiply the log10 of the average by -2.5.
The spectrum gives -0.03 mag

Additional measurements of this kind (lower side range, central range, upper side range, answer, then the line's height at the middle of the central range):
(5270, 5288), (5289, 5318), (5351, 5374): -0.050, 16.2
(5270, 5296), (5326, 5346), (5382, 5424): -0.082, 15.7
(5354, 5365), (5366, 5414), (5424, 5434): 0.082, 17.8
